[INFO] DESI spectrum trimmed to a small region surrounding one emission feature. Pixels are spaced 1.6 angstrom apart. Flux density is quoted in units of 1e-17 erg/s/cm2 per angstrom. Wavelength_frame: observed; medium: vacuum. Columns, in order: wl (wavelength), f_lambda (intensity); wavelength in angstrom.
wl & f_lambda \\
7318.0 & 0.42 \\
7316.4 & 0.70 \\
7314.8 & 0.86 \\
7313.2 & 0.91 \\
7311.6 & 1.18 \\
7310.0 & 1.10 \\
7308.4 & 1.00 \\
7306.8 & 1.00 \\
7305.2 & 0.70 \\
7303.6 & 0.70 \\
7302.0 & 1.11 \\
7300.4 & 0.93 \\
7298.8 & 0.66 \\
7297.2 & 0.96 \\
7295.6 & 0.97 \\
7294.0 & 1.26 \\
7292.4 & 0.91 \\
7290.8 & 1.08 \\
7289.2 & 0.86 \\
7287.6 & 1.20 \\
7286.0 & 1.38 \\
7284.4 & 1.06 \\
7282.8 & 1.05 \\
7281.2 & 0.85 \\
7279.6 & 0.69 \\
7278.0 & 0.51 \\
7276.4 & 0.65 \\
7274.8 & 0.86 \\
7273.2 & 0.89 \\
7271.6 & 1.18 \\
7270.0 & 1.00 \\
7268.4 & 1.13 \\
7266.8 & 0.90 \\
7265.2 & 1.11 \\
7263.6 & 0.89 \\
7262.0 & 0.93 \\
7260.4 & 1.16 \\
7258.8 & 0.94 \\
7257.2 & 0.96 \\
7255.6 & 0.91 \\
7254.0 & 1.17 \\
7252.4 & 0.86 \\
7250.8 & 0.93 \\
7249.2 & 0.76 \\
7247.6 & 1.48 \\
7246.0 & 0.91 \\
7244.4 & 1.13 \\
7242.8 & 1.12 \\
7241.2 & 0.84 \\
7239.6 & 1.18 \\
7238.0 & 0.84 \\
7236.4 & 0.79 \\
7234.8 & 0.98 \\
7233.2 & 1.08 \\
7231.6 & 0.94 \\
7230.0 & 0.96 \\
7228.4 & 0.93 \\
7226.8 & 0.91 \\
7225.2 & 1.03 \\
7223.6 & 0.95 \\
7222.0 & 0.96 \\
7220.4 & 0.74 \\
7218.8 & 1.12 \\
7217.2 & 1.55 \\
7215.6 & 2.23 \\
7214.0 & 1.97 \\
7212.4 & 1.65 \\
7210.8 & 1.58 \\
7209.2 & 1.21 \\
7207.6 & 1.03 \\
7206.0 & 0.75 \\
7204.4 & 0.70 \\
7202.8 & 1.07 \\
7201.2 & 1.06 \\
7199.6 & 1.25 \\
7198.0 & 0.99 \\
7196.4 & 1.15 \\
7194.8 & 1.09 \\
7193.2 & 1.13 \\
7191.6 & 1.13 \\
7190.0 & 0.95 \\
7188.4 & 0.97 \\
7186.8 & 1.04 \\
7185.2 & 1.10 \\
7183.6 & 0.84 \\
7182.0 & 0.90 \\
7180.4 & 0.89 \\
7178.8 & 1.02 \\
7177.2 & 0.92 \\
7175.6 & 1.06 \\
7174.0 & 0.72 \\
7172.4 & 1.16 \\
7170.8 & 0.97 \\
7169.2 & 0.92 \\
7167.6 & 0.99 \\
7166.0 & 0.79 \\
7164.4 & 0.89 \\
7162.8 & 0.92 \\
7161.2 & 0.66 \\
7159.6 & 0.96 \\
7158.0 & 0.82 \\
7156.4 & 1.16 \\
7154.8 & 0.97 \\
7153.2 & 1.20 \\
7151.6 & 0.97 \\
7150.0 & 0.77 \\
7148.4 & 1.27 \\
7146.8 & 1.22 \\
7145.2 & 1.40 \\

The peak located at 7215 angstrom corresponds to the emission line [O III]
